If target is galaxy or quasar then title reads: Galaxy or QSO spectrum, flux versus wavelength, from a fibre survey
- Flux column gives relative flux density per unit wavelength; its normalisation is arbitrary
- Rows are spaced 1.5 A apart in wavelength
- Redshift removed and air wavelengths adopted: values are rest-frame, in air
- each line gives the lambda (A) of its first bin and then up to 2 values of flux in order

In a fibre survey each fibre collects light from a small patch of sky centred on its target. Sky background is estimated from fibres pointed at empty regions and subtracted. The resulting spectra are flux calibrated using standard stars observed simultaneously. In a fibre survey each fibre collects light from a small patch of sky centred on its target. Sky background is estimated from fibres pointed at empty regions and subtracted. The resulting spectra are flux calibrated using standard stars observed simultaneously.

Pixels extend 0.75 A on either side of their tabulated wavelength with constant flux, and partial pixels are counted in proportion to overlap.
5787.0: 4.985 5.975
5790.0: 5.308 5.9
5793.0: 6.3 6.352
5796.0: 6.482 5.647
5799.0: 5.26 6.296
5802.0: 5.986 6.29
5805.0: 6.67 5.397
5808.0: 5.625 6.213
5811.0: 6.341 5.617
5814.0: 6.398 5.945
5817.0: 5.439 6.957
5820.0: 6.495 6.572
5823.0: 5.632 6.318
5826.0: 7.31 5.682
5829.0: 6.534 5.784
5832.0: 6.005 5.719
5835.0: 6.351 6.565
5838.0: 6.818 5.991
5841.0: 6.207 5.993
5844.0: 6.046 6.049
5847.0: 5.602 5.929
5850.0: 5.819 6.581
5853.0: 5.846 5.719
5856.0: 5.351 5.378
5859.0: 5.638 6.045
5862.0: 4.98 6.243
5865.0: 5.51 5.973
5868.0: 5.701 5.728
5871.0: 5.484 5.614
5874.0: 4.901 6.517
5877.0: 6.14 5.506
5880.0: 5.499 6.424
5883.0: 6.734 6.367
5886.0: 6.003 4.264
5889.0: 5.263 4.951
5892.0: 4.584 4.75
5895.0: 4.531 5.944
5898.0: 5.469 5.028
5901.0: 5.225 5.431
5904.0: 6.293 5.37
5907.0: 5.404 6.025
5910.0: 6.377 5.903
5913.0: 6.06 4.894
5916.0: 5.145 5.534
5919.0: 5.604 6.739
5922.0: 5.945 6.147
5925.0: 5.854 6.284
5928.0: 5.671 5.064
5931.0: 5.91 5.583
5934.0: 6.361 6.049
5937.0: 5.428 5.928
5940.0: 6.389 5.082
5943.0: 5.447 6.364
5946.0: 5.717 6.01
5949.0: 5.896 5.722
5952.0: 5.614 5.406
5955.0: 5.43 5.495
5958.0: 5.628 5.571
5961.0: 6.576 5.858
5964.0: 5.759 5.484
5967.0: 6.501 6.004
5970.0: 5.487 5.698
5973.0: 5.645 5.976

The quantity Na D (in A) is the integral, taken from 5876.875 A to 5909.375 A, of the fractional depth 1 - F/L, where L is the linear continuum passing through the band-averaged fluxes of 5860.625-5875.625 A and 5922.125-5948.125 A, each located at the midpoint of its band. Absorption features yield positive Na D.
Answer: 1.2 A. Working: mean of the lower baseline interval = 5.65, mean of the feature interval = 5.5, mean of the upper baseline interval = 5.84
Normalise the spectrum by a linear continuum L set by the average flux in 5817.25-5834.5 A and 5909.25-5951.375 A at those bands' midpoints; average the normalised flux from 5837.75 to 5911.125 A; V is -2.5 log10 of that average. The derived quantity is 0.067 mag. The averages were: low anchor 6.25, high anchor 5.82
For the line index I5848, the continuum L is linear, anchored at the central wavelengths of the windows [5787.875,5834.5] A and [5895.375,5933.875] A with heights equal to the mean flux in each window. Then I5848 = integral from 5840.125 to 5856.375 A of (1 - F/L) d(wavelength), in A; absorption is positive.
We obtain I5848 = 0.0 A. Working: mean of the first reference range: 6.08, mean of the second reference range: 5.72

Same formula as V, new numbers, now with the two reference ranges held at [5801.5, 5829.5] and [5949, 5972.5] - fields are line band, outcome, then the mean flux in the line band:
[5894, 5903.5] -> 0.13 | 5.28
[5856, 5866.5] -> 0.08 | 5.64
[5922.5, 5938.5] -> 0.00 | 5.84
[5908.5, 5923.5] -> 0.01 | 5.83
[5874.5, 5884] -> -0.02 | 6.11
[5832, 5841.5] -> -0.02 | 6.26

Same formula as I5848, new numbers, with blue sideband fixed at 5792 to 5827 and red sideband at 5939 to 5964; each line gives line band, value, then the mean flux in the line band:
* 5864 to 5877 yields 0.6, 5.72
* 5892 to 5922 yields 1.7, 5.55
